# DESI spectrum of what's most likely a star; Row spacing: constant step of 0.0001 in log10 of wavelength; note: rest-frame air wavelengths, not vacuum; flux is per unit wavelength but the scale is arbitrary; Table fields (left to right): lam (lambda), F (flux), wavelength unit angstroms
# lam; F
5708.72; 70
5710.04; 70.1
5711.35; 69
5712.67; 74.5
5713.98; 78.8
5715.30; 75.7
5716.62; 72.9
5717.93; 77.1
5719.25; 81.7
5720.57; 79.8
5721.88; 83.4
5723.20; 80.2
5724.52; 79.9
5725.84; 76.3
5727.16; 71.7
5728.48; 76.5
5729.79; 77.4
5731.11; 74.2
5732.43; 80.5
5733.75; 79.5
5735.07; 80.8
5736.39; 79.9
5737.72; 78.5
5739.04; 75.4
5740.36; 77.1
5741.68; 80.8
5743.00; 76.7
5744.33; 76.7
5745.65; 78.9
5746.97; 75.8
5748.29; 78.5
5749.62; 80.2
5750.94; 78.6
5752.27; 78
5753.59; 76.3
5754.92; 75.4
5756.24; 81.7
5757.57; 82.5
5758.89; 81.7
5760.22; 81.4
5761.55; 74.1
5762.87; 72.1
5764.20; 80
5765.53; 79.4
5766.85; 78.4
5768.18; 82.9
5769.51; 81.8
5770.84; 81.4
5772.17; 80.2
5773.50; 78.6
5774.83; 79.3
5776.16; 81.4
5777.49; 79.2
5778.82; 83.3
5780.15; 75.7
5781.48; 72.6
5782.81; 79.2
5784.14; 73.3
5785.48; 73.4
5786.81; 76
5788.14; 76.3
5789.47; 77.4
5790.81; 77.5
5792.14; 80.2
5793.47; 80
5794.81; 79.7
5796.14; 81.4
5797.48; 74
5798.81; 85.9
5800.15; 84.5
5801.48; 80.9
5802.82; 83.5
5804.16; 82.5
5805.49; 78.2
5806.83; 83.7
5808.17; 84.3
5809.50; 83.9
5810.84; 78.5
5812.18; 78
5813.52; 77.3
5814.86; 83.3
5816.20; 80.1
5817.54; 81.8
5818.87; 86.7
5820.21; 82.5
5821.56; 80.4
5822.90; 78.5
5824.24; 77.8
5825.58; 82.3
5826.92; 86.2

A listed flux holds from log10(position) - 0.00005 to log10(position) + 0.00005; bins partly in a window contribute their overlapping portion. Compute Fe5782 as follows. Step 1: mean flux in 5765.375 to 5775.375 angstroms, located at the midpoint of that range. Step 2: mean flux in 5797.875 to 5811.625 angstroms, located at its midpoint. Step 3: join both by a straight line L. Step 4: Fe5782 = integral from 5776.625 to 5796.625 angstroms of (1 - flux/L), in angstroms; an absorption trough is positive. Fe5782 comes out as 0.9 angstroms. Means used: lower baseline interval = 80.3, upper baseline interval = 82.4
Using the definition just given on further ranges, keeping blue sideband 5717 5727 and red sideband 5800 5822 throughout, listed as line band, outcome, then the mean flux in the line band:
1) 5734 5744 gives 0.2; 78.4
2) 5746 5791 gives 1.2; 78.3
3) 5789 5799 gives 0.2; 79.2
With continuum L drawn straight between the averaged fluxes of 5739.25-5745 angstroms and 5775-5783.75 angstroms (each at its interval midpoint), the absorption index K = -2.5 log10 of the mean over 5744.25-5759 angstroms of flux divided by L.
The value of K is -0.01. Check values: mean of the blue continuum 77.7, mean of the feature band 78.7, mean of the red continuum 78.5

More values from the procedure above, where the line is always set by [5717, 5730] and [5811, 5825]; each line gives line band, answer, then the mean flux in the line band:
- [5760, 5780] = 0.00 mag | 79.4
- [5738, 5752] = 0.01 mag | 77.9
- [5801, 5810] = -0.03 mag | 82.4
